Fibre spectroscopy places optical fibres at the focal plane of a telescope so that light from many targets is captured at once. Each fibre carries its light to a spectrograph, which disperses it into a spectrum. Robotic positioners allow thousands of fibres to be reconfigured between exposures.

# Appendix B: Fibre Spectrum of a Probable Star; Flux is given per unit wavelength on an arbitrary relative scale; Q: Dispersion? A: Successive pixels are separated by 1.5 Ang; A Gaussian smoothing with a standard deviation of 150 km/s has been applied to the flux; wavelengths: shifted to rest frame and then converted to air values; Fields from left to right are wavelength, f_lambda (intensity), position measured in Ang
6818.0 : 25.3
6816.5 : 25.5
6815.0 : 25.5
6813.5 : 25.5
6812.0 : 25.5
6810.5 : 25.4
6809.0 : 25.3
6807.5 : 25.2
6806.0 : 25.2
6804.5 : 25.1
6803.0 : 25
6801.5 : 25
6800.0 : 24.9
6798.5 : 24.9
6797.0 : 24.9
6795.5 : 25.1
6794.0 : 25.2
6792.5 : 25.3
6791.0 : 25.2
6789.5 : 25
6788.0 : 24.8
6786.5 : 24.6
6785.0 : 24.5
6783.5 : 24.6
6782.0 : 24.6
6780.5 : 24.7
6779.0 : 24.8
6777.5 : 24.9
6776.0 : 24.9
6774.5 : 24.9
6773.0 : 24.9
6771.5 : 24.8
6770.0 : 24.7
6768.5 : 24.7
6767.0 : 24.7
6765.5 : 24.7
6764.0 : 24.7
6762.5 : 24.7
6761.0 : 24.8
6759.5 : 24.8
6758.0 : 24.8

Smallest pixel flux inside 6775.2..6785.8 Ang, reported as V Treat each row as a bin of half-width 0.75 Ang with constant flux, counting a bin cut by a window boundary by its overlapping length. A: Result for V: 24.5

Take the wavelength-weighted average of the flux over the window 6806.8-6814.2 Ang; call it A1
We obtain 25.4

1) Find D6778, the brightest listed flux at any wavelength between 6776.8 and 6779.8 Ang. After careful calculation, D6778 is 24.9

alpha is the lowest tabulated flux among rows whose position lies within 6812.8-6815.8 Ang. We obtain 25.5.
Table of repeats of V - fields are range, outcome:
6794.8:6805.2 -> 24.9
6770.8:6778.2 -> 24.8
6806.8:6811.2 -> 25.2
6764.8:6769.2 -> 24.7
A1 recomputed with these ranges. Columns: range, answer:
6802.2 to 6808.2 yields 25.1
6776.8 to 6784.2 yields 24.7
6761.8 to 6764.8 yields 24.7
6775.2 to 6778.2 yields 24.9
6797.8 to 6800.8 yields 24.9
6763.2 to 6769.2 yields 24.7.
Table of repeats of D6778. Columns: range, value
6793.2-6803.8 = 25.2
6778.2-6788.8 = 24.8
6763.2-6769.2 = 24.7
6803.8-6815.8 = 25.5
